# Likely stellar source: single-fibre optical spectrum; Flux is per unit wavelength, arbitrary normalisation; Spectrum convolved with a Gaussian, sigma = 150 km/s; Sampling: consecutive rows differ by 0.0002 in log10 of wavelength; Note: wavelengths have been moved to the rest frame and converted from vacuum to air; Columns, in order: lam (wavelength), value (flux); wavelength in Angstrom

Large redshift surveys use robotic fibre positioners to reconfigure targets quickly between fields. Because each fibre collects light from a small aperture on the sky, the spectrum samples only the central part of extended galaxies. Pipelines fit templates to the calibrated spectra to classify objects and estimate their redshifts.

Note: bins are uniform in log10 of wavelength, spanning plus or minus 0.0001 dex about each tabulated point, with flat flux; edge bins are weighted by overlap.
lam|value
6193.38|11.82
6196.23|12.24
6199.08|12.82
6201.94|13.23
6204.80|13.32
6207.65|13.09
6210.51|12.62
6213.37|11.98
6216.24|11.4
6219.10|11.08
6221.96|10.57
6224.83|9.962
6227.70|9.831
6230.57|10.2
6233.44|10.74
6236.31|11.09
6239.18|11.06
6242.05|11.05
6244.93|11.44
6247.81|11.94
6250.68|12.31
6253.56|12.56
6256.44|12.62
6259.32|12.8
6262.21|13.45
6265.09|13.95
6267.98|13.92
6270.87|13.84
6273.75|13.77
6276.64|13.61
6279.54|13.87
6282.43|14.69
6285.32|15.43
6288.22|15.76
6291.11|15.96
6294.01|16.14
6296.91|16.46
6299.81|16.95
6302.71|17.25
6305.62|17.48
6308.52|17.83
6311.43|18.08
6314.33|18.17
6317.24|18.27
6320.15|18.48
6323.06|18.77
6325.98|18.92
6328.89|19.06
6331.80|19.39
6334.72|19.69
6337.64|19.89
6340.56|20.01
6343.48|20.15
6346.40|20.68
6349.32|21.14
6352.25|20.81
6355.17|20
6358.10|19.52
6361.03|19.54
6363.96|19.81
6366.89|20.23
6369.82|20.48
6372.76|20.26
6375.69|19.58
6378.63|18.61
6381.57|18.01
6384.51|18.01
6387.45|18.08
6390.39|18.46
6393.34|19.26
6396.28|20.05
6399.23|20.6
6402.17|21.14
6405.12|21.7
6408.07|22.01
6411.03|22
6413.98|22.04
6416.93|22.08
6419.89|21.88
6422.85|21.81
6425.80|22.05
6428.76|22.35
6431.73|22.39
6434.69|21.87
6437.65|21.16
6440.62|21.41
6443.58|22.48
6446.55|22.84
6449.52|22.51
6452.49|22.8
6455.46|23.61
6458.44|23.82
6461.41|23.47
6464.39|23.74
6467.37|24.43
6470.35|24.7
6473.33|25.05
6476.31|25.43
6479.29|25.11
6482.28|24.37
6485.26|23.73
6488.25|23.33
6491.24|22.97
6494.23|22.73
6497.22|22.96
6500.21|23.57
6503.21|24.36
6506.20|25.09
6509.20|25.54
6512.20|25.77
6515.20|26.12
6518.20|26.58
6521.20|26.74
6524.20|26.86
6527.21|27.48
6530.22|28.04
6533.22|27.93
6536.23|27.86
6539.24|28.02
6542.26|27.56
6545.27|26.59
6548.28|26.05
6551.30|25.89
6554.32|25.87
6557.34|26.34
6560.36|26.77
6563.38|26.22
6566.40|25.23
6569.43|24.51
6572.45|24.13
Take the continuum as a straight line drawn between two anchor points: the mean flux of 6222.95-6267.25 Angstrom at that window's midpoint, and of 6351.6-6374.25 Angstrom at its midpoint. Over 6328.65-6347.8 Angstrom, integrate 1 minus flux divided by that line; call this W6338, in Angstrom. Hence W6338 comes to -1.7 Angstrom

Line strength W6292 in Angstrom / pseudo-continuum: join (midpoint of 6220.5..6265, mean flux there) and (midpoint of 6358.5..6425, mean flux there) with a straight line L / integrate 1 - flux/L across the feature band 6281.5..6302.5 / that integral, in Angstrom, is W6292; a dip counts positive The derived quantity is -2.34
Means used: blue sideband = 11.5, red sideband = 20.3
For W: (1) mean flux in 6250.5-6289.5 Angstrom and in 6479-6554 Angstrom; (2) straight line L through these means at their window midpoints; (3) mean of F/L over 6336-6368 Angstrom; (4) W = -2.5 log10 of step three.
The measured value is -0.14 mag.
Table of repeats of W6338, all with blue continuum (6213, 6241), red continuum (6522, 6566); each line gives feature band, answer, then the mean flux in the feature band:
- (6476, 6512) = 0.4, 24.1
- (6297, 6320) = -4.3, 17.7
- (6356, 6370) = -1.7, 19.9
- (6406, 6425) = -1.5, 22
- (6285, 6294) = -1.2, 15.8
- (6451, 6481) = -1.7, 24.2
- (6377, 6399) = 0.2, 18.8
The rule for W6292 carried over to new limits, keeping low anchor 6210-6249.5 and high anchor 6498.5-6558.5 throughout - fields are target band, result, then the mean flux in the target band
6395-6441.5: -2.1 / 21.7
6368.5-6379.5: -0.8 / 19.8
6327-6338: -2.1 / 19.5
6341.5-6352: -2.2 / 20.6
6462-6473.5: -0.5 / 24.3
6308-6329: -3.8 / 18.4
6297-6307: -1.6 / 17.1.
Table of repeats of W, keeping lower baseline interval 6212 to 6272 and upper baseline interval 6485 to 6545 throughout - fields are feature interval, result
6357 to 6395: -0.04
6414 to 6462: -0.03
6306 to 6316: -0.17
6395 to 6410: -0.06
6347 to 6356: -0.19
